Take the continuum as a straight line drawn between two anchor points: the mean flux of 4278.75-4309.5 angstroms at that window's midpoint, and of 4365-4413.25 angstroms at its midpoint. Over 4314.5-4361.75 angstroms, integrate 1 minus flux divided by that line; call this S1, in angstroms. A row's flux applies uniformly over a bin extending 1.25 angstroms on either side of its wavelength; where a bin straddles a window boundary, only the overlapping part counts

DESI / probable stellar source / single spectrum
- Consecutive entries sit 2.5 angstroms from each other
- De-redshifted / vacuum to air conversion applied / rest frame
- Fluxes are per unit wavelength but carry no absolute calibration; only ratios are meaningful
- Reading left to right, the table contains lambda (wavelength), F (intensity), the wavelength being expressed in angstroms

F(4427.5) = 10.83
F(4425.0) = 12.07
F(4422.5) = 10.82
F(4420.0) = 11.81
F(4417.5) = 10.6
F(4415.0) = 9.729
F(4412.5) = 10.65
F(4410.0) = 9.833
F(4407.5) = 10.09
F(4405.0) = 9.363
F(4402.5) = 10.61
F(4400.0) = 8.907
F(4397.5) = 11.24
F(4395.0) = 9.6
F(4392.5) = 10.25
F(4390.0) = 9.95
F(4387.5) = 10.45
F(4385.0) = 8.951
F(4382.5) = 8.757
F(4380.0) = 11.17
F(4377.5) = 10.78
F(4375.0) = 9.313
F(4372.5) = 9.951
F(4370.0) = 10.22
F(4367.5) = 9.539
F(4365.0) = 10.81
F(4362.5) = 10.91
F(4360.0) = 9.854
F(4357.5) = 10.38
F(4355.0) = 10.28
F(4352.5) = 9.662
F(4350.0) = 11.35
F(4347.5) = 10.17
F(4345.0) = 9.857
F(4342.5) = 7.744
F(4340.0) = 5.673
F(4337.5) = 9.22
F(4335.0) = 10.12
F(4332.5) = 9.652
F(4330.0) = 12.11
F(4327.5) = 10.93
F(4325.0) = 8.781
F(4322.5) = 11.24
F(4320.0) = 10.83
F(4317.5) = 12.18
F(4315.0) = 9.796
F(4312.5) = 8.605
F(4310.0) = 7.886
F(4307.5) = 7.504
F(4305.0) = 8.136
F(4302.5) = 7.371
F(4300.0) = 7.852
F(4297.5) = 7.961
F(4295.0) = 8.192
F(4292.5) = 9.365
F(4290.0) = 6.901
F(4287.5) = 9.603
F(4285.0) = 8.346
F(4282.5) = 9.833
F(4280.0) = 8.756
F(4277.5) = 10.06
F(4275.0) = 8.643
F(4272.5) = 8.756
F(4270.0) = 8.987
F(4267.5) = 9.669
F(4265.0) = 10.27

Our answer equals -4.8 angstroms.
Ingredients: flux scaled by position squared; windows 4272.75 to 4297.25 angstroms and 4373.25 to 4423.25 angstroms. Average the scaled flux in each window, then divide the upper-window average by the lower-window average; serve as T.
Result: 1.21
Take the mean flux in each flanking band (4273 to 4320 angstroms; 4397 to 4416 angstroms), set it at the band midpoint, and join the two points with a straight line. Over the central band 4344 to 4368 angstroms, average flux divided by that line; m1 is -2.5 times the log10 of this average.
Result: -0.10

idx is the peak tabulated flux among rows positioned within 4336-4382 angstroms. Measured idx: 11.35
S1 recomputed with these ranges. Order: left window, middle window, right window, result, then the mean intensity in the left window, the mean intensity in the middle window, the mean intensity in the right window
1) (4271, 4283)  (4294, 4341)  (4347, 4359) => 3.0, 9.17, 9.18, 10.4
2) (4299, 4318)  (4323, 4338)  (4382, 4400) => -2.3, 8.54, 10.2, 9.86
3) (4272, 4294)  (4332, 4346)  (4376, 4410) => 1.2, 8.92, 8.64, 10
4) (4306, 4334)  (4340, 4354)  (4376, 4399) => 0.8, 9.94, 9.4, 10.1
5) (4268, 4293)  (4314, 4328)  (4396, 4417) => -2.0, 8.93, 10.6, 10.1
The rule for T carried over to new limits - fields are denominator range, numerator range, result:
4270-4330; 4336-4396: 1.11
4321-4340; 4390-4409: 1.03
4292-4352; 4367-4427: 1.14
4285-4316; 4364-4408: 1.26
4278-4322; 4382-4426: 1.21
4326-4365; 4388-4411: 1.04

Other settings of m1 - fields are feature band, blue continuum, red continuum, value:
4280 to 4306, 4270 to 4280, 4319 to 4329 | 0.15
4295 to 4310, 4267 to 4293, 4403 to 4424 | 0.18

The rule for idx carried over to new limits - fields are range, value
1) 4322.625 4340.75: 12.11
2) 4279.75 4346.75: 12.18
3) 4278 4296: 9.833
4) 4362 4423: 11.81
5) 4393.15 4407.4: 11.24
